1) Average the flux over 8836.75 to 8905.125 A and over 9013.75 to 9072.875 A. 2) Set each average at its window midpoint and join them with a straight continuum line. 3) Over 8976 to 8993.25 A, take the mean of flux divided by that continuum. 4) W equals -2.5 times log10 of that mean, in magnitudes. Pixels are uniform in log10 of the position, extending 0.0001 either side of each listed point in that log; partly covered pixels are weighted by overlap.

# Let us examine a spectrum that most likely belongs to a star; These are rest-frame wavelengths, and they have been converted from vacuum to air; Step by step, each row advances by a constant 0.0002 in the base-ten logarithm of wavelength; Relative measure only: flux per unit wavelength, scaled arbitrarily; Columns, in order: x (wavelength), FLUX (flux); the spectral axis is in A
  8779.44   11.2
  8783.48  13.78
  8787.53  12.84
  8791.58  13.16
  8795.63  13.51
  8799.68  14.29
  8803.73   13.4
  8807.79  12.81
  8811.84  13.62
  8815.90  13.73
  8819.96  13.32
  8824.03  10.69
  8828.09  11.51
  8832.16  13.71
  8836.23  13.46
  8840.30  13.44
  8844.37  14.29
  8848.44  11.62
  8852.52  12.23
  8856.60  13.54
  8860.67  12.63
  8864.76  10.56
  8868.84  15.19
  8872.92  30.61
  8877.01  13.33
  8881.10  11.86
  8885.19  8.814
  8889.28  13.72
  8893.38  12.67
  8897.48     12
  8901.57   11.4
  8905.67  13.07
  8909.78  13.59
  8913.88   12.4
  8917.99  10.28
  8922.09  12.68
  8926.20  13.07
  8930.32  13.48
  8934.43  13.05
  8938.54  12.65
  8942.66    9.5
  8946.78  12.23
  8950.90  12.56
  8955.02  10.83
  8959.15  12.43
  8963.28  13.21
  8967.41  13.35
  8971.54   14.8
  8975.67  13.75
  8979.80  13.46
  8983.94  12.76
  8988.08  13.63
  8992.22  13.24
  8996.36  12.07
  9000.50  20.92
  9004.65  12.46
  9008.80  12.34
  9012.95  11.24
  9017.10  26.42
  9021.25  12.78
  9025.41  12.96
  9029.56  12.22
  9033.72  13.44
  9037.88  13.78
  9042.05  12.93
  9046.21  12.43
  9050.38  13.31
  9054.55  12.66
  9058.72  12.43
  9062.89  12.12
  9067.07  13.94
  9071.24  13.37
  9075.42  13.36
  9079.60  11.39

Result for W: 0.04 mag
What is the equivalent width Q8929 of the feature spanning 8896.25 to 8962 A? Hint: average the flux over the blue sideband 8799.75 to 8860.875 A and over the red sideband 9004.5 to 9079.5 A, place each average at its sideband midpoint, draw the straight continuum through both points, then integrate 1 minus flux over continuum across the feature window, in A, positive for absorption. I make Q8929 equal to 5.1 A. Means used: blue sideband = 13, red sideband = 13.5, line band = 12.2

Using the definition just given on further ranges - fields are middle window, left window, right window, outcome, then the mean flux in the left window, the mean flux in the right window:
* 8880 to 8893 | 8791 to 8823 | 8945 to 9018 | 1.9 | 13.4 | 13.8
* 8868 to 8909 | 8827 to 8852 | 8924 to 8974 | -4.4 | 13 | 12.6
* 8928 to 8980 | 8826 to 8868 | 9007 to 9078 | 2.1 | 12.8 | 13.6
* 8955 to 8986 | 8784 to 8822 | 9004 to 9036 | 1.9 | 13.4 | 14.3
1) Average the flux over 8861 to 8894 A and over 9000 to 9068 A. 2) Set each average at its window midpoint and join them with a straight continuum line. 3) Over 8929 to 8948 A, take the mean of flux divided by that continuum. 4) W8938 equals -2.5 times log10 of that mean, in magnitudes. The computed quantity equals 0.18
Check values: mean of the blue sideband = 14.6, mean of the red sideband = 13.9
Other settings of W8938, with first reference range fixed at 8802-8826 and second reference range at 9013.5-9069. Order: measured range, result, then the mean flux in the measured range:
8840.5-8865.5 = 0.037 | 12.6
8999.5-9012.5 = -0.042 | 14.3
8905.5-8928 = 0.075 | 12.5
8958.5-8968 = 0.043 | 13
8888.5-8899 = 0.045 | 12.7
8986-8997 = 0.046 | 13.1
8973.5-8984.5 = 0.016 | 13.4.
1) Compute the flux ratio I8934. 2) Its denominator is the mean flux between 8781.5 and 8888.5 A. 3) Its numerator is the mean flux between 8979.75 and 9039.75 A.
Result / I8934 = 1.1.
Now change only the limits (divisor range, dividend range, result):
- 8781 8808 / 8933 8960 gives 0.88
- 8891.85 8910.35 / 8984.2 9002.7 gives 1.18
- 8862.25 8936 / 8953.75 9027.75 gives 1.05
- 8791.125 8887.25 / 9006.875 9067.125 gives 1.01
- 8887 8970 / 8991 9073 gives 1.12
